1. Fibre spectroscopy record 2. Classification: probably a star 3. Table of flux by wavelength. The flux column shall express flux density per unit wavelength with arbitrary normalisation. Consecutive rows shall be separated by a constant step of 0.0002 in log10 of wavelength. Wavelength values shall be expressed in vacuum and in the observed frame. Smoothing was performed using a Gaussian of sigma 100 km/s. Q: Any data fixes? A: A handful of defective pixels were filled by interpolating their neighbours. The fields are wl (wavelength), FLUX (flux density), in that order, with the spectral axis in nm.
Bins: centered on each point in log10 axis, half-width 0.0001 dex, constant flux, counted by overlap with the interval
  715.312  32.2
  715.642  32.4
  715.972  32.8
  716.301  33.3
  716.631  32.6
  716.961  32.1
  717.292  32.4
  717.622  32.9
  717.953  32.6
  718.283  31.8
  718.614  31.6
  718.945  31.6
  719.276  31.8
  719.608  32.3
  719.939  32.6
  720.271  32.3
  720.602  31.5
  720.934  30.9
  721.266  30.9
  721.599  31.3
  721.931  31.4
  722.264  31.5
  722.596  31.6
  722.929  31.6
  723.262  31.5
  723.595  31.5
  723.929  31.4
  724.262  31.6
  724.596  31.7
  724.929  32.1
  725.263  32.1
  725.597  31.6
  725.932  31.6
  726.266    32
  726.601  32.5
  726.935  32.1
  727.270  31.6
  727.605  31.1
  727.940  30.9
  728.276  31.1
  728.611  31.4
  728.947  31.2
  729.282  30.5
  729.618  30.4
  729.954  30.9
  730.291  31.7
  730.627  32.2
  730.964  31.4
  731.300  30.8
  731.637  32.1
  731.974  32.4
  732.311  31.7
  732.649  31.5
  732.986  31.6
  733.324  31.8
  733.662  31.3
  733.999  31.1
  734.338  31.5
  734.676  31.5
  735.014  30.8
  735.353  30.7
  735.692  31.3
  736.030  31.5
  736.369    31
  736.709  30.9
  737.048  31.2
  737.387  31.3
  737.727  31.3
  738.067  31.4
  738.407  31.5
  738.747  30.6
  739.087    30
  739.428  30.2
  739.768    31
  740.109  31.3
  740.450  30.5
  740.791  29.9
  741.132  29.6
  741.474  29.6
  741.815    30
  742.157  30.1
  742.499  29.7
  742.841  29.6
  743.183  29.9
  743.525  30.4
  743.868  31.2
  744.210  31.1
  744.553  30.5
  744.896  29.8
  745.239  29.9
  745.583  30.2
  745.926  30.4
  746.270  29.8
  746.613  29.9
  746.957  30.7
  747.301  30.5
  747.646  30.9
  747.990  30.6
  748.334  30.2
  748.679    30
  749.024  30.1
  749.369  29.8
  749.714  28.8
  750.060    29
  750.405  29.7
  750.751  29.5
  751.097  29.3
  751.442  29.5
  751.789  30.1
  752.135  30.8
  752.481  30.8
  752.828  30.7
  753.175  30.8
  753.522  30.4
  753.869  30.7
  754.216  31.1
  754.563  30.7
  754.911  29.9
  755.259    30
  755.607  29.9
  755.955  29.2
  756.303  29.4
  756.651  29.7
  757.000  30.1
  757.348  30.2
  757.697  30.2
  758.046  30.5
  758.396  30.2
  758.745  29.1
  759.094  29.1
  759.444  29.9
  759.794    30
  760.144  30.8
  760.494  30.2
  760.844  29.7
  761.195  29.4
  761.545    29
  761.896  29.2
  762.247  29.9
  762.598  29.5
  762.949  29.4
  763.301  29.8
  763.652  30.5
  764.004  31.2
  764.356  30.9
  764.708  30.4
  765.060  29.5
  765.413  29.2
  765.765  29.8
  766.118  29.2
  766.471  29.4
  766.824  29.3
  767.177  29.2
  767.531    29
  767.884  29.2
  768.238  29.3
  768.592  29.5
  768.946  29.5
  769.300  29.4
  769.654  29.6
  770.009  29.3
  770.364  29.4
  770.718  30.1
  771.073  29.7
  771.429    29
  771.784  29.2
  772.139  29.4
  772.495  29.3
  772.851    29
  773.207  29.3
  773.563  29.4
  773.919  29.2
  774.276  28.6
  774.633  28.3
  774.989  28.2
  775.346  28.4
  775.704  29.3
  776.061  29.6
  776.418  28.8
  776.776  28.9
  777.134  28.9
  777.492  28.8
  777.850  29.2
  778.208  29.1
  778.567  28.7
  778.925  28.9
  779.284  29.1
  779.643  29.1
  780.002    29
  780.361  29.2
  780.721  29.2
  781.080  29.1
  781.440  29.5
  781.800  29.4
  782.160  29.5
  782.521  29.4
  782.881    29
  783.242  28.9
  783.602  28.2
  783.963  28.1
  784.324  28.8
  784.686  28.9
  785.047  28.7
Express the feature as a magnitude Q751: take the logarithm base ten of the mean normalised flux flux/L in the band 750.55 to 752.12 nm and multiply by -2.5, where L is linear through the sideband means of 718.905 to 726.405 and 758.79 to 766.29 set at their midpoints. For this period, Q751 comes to 0.023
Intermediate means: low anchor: 31.7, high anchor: 29.8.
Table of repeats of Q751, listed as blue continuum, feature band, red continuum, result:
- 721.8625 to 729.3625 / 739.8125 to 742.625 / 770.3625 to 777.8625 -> 0.02 mag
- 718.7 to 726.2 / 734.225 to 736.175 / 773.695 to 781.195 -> -0.01 mag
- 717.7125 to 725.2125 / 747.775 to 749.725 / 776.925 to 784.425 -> 0.02 mag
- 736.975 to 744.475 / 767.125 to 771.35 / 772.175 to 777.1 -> -0.01 mag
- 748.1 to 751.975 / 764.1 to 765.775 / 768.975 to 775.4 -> -0.03 mag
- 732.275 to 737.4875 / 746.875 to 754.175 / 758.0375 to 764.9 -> 0.01 mag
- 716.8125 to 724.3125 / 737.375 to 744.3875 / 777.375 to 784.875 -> 0.01 mag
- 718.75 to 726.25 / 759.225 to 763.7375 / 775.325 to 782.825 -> 0.00 mag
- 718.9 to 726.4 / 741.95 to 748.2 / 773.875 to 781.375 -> 0.01 mag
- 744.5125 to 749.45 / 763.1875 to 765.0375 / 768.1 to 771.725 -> -0.03 mag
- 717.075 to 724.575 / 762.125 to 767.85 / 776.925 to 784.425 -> 0.00 mag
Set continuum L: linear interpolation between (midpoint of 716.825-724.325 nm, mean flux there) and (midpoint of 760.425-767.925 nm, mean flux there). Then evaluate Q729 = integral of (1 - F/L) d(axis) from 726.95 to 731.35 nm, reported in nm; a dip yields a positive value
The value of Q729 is 0.02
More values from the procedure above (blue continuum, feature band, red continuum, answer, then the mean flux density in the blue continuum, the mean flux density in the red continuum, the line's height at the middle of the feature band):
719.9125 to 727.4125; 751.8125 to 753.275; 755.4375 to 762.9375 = -0.03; 31.7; 29.8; 30.1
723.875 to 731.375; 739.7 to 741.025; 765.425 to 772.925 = 0.01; 31.5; 29.4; 30.8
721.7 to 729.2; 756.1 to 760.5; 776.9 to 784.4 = 0.02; 31.6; 29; 30.1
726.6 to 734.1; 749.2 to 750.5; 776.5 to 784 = 0.05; 31.4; 29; 30.5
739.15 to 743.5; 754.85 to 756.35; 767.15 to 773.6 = 0.00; 30.1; 29.4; 29.7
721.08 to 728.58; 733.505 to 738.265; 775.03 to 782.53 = -0.02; 31.6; 29.1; 31.1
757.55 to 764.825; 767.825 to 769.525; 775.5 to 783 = 0.01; 29.9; 29.1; 29.6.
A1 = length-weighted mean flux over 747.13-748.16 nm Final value 30.7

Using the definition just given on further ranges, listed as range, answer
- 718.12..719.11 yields 31.7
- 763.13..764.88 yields 30.6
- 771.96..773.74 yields 29.3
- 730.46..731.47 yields 31.5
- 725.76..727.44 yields 32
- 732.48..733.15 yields 31.6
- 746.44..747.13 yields 30.3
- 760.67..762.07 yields 29.3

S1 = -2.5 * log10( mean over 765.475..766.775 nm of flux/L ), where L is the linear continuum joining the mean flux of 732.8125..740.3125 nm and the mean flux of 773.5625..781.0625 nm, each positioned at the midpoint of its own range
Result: 0.004 mag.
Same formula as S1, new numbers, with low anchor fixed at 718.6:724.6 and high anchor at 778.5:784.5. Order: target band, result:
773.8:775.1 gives 0.03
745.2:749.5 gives 0.01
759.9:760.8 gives -0.02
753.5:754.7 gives -0.02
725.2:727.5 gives -0.02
